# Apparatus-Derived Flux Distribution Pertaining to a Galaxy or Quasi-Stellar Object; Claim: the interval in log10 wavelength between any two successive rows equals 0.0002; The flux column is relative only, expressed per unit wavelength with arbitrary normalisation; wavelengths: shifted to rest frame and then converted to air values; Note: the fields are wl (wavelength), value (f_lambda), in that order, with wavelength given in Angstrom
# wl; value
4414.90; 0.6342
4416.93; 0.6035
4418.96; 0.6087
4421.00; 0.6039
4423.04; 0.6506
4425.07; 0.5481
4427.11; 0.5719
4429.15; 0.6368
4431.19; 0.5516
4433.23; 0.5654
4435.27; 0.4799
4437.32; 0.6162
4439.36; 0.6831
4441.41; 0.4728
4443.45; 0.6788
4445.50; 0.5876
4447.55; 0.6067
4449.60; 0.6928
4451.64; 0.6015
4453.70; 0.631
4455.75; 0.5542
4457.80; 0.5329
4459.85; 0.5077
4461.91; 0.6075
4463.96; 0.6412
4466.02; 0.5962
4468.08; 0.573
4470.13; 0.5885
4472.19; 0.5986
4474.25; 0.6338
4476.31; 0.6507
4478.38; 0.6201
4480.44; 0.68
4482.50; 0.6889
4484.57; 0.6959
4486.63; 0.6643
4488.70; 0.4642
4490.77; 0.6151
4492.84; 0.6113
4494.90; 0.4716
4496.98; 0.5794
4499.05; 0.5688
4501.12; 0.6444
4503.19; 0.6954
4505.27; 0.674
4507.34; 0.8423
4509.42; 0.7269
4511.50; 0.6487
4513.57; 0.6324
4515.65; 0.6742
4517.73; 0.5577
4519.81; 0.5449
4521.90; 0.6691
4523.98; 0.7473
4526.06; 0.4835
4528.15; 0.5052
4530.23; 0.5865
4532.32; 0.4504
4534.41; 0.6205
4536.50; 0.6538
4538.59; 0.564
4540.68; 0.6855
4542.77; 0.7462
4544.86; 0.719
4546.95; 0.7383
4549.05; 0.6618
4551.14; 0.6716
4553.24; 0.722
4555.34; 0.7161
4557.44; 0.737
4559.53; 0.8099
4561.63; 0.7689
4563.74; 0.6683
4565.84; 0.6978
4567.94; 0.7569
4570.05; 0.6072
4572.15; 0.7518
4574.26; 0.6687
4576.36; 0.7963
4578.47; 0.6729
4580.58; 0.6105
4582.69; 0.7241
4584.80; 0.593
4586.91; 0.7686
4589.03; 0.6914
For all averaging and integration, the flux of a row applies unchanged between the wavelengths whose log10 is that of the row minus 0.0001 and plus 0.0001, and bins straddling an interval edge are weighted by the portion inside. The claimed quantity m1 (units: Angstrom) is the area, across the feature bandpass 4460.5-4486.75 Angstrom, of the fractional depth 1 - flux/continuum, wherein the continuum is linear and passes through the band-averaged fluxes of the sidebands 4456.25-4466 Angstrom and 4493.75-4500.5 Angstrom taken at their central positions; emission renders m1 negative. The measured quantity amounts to -3.1 Angstrom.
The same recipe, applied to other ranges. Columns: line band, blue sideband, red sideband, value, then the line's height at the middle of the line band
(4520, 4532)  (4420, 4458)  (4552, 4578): 1.7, 0.683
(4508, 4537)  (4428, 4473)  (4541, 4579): 2.8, 0.674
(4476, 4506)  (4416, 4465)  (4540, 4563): 1.5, 0.653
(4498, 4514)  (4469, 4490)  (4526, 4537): -2.5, 0.589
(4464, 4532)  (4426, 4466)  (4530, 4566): 1.5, 0.636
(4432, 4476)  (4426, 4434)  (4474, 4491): 0.9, 0.606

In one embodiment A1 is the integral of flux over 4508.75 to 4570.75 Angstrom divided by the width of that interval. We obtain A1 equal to 0.659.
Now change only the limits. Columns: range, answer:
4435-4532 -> 0.613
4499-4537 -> 0.629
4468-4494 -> 0.623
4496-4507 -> 0.646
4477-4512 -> 0.641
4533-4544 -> 0.648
